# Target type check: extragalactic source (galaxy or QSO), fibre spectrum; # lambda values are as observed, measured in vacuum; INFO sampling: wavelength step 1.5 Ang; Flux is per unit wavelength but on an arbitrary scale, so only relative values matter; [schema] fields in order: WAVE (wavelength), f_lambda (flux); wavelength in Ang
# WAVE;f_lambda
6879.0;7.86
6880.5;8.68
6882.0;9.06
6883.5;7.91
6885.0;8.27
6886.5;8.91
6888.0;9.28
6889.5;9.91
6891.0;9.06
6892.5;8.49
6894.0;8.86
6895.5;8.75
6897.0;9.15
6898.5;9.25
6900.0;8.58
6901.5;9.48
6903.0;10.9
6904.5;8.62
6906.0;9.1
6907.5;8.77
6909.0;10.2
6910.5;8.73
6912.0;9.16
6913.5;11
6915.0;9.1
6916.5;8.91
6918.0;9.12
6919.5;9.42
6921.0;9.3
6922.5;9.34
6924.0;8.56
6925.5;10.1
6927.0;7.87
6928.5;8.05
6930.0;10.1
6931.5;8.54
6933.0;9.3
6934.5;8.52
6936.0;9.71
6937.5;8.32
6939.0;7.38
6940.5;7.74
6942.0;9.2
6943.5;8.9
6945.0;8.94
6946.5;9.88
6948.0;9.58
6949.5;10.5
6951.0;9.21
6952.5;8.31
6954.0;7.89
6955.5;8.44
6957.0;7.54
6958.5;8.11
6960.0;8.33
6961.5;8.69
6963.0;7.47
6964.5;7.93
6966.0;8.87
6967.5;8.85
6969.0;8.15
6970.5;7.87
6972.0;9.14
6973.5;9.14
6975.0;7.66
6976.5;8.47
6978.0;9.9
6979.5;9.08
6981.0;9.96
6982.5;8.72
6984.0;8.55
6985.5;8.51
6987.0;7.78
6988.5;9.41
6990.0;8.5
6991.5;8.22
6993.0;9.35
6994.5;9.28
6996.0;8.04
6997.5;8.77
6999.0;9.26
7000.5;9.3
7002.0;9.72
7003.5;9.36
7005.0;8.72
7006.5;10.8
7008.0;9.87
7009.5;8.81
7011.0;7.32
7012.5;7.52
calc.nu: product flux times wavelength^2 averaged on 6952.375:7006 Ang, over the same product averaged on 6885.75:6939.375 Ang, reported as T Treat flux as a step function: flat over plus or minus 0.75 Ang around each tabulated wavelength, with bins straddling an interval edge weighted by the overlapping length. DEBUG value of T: 1.0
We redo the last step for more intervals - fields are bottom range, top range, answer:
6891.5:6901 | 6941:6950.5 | 1.08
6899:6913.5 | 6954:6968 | 0.89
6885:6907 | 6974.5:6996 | 0.99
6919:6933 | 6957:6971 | 0.92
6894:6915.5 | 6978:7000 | 0.97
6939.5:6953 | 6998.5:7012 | 1.03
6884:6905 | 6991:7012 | 1.03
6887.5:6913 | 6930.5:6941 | 0.94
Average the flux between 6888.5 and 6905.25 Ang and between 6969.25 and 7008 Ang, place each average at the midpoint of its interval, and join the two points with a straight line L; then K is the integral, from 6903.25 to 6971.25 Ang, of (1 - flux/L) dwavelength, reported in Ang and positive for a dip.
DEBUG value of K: 1.74 Ang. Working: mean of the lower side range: 9.19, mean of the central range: 8.85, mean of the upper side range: 8.95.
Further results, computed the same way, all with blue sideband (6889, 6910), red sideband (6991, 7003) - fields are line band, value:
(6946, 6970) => 1.3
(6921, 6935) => 0.3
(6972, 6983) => 0.1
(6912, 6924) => -0.3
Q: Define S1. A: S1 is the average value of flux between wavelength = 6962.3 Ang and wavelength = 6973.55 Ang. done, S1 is 8.39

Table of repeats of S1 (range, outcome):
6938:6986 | 8.65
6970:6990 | 8.78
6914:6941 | 8.88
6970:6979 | 8.73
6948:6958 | 8.7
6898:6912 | 9.29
